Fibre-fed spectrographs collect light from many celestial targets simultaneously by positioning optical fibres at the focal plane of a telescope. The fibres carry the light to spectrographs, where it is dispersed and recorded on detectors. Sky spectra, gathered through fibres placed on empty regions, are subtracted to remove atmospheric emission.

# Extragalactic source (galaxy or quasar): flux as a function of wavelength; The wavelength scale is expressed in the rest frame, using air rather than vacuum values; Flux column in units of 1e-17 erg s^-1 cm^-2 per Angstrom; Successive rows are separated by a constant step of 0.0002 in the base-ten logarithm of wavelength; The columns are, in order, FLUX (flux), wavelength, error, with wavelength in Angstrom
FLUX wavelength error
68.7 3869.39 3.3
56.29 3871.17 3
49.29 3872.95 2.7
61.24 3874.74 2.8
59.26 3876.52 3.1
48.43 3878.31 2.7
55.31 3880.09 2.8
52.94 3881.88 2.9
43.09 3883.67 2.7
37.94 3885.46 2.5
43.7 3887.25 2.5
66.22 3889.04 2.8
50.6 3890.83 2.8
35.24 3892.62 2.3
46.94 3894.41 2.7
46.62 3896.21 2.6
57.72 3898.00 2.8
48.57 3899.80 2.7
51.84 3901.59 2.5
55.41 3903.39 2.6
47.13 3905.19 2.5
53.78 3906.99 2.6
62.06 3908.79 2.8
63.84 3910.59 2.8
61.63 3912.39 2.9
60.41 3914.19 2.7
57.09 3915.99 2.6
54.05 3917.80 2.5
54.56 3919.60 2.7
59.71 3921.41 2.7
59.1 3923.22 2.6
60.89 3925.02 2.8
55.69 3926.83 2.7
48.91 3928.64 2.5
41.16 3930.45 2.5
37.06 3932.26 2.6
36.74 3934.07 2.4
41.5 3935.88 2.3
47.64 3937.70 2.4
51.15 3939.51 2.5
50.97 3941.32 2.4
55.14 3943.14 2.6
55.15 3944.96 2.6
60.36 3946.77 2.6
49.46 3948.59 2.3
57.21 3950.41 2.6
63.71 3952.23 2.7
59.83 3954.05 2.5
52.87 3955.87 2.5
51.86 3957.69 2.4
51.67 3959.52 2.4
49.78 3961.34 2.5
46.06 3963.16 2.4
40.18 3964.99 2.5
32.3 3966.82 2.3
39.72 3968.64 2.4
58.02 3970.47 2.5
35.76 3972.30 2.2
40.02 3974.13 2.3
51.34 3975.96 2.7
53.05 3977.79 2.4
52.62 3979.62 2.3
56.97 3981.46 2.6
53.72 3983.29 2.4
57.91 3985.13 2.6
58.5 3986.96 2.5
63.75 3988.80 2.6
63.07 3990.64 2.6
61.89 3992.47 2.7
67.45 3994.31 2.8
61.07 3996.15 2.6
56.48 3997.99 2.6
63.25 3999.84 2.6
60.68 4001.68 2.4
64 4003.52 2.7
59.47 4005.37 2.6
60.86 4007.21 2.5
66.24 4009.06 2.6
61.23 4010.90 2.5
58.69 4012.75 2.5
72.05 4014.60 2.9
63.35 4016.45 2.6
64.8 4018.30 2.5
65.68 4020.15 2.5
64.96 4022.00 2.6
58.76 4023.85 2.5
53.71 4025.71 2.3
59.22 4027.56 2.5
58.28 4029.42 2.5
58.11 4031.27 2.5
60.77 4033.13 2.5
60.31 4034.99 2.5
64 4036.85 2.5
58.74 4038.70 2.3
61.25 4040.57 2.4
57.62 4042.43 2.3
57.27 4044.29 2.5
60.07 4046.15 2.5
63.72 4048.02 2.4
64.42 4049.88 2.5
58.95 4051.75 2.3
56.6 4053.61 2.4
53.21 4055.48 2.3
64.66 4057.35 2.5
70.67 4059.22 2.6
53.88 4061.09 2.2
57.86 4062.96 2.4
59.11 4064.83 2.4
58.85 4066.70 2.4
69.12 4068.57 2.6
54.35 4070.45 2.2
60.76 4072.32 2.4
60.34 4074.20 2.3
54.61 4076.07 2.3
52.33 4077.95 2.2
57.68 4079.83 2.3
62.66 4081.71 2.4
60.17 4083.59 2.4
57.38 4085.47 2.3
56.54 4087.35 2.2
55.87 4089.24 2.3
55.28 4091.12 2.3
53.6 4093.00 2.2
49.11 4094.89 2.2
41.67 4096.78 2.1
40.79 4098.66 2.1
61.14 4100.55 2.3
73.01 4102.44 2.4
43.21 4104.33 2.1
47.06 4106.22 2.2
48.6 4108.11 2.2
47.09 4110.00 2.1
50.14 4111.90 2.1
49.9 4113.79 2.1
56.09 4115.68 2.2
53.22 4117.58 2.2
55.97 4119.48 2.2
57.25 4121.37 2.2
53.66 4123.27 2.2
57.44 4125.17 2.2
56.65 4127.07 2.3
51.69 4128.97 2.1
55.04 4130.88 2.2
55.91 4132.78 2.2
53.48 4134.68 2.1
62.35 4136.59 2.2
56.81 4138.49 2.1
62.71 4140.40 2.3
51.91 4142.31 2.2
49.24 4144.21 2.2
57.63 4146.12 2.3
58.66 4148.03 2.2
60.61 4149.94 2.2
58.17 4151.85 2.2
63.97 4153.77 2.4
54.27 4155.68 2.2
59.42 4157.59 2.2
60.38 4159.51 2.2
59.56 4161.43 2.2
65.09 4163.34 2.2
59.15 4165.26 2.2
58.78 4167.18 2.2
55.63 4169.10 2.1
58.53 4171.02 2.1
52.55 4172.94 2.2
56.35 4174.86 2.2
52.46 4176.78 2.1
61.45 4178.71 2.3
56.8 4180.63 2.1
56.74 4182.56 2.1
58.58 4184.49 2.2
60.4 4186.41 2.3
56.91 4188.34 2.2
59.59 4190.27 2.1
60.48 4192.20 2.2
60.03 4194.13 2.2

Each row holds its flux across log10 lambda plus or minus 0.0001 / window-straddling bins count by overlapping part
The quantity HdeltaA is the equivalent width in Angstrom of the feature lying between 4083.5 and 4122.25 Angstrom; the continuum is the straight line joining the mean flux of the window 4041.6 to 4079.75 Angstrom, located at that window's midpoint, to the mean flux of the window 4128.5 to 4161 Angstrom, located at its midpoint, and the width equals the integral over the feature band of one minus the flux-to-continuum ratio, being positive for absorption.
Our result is 3.66 Angstrom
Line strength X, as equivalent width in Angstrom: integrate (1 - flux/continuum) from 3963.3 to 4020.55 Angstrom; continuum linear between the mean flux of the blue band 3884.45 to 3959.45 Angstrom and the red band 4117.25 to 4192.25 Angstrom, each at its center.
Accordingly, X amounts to -2.9 Angstrom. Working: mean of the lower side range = 52.5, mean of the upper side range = 57.4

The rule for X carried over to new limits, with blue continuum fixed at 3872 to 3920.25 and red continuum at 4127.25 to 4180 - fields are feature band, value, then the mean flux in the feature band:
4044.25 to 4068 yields -1.9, 60.2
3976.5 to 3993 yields -1.0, 57.7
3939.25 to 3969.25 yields 1.5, 51.1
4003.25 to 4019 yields -2.4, 63.4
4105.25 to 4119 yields 1.5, 50.5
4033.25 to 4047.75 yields -1.2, 60.1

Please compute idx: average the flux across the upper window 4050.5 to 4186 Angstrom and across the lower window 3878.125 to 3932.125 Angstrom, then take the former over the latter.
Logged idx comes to 1.1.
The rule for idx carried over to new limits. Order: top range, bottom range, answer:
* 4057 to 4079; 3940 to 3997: 1.12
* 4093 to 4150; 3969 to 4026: 0.91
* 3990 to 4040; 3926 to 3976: 1.27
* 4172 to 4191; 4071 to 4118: 1.06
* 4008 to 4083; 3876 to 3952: 1.16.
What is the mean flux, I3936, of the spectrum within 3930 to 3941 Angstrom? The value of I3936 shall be 43.1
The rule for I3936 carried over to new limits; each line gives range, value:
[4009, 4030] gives 62.1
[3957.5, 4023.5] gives 56.5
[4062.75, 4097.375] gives 56.8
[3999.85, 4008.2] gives 61.5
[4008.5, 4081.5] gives 60.4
